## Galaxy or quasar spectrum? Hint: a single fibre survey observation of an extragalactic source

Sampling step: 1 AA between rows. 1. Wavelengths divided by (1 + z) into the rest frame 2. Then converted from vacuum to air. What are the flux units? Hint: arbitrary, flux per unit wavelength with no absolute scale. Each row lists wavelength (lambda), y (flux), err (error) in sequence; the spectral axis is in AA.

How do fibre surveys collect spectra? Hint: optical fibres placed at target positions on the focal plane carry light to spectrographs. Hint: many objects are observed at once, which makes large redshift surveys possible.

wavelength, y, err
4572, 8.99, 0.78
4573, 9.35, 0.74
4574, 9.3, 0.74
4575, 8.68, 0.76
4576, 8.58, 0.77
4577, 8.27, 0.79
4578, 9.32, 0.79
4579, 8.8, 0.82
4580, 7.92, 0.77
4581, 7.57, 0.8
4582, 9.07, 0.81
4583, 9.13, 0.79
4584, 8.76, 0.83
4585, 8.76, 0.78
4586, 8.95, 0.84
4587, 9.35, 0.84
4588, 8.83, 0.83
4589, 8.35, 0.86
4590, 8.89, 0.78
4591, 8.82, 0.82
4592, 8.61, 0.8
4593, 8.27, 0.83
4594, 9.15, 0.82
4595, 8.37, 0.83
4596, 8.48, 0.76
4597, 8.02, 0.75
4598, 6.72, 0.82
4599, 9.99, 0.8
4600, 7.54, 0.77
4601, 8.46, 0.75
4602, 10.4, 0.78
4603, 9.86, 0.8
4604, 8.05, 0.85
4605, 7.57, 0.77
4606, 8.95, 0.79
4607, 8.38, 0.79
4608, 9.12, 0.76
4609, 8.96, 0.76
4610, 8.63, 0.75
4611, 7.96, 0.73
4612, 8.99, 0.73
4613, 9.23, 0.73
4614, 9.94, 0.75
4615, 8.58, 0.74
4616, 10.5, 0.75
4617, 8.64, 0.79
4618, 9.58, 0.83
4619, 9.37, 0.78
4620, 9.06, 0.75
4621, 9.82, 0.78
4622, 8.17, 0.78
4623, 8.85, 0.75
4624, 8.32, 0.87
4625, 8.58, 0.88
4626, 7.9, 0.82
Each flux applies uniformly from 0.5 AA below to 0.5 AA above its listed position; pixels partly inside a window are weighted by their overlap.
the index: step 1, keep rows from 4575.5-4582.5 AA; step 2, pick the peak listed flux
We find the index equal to 9.32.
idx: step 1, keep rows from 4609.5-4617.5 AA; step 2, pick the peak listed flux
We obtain 10.5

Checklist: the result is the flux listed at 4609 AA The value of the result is 8.96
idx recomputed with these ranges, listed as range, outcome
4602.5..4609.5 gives 9.86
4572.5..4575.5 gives 9.35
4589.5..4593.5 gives 8.89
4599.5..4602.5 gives 10.4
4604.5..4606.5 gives 8.95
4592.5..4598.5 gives 9.15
